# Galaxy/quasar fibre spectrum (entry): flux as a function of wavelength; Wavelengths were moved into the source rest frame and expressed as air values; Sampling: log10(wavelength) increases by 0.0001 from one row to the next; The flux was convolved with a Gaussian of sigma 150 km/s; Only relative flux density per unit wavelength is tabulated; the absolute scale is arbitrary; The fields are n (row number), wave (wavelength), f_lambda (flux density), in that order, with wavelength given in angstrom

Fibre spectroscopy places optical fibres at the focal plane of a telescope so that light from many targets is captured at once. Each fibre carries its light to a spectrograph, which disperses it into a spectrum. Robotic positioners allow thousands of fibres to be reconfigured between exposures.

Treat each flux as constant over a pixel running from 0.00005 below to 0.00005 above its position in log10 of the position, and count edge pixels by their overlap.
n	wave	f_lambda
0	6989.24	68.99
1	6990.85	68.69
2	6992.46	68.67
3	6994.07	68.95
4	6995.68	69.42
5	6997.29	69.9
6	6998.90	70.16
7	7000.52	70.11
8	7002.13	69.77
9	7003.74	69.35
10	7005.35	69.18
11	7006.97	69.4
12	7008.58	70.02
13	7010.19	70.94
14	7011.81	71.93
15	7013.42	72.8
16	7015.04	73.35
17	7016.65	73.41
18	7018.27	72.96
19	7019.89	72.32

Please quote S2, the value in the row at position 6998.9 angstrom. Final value 70.16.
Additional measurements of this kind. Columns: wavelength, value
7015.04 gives 73.35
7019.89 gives 72.32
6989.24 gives 68.99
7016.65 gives 73.41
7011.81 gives 71.93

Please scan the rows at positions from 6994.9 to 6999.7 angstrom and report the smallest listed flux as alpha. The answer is 69.42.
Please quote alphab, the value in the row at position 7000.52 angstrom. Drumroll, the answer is 70.11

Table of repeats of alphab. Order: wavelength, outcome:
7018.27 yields 72.96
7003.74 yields 69.35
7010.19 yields 70.94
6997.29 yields 69.9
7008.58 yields 70.02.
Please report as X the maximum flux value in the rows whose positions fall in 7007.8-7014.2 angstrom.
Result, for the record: 72.8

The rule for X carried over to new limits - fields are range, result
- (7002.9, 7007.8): 69.4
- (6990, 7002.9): 70.16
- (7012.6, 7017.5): 73.41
